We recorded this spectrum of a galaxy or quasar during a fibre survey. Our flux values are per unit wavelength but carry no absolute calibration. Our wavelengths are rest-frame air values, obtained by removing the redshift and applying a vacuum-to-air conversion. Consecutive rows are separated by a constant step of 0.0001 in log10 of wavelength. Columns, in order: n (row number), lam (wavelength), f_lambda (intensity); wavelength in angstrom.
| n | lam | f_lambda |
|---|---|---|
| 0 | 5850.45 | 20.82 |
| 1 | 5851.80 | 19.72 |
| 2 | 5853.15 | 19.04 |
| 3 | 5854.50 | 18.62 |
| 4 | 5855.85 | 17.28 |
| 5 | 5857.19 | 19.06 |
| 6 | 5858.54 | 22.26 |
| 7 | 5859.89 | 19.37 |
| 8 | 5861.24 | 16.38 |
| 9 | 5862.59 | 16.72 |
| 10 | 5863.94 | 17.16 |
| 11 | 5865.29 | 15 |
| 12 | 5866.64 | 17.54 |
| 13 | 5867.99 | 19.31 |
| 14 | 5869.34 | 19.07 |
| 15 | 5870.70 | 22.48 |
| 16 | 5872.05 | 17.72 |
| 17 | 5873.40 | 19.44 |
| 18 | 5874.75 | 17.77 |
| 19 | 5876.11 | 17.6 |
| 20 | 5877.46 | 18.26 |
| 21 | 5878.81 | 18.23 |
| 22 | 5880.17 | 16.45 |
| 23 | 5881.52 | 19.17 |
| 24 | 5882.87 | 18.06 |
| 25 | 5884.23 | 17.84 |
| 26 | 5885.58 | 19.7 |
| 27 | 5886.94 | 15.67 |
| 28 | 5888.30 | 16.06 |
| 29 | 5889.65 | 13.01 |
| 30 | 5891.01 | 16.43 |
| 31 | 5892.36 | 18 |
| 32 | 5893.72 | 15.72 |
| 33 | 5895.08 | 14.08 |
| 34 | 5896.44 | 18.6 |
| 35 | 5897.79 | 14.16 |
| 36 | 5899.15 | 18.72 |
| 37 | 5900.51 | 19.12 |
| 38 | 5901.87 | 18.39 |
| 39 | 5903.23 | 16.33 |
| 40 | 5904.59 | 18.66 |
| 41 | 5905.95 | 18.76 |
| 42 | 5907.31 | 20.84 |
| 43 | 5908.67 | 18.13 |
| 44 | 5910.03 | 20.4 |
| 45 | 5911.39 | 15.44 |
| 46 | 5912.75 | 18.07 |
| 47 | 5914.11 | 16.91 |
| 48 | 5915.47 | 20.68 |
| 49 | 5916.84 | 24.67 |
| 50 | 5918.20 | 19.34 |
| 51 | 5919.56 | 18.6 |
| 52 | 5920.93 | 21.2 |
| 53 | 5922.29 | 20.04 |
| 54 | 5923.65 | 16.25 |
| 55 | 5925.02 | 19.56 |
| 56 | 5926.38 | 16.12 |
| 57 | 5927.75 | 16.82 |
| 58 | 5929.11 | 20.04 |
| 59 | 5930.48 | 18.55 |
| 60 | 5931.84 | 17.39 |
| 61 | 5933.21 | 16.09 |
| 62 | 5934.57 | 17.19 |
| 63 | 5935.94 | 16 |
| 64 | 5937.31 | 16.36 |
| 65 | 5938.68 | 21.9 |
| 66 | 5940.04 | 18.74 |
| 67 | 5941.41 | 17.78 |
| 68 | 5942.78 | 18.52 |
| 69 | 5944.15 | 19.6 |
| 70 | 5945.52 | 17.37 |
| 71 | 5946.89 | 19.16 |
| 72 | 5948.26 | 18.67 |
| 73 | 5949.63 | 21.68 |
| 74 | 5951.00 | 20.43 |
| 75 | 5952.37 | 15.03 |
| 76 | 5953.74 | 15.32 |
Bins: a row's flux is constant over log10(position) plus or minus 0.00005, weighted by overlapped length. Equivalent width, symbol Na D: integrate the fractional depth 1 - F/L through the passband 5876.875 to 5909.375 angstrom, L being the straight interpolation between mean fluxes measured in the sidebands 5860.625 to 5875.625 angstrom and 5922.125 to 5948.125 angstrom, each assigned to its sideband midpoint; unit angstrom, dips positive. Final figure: 1.11 angstrom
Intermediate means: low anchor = 18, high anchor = 18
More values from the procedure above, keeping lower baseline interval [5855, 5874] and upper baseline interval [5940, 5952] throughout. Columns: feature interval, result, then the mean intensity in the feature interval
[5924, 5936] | 0.8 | 17.6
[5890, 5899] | 1.2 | 16.2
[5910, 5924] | -0.3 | 19.3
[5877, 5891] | 1.1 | 17.2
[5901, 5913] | 0.3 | 18.4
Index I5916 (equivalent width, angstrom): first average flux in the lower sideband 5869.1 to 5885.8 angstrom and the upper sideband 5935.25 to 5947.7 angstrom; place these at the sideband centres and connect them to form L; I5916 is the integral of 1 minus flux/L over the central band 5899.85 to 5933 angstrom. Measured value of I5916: -0.5 angstrom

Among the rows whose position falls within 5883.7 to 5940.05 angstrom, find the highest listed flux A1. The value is 24.67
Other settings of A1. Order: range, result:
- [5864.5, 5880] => 22.48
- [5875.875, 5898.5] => 19.7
